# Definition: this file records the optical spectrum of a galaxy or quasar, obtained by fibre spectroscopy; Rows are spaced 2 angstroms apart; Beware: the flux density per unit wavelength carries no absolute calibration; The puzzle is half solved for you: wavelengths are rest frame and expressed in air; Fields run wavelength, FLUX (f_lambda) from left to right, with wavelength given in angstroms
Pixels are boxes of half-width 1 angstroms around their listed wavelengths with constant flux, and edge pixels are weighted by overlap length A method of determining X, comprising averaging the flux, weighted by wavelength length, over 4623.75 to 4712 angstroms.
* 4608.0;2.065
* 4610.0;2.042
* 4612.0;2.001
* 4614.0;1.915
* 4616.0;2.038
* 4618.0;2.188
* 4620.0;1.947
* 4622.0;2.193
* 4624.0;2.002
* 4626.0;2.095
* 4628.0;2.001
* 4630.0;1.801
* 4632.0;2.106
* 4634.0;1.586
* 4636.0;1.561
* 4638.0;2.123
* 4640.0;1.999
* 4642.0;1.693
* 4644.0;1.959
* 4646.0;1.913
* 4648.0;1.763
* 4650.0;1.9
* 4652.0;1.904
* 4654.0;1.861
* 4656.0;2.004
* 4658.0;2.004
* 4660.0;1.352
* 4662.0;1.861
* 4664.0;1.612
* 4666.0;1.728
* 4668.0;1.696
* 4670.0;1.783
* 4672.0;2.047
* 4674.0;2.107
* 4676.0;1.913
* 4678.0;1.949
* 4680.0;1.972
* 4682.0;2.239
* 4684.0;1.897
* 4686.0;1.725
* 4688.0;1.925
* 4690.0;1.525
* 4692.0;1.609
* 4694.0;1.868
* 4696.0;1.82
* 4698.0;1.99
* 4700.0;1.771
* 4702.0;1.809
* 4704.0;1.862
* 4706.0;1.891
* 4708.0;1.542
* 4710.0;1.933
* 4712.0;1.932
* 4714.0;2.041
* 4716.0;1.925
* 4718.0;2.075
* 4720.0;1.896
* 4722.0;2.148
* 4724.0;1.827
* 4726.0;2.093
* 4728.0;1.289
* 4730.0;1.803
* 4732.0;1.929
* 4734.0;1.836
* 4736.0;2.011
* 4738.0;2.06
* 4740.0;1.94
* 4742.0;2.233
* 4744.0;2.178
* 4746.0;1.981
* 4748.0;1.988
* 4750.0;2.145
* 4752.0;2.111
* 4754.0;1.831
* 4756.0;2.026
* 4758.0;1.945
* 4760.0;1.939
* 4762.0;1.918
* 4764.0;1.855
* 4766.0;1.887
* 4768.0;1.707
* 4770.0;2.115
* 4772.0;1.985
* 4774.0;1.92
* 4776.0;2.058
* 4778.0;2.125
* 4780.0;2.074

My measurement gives 1.86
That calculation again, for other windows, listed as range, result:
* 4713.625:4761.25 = 1.97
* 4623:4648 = 1.9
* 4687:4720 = 1.85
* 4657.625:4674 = 1.77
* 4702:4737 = 1.88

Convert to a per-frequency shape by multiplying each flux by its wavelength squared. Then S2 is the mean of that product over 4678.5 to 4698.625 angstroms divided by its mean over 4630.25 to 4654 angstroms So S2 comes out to 1.0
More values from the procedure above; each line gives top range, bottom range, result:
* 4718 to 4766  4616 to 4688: 1.07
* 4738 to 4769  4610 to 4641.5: 1.06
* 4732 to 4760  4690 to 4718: 1.11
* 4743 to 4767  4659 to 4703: 1.12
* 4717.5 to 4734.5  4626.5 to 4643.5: 1.04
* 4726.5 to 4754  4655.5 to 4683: 1.08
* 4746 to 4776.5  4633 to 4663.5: 1.13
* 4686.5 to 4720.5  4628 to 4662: 1.02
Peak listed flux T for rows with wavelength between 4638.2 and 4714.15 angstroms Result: 2.239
